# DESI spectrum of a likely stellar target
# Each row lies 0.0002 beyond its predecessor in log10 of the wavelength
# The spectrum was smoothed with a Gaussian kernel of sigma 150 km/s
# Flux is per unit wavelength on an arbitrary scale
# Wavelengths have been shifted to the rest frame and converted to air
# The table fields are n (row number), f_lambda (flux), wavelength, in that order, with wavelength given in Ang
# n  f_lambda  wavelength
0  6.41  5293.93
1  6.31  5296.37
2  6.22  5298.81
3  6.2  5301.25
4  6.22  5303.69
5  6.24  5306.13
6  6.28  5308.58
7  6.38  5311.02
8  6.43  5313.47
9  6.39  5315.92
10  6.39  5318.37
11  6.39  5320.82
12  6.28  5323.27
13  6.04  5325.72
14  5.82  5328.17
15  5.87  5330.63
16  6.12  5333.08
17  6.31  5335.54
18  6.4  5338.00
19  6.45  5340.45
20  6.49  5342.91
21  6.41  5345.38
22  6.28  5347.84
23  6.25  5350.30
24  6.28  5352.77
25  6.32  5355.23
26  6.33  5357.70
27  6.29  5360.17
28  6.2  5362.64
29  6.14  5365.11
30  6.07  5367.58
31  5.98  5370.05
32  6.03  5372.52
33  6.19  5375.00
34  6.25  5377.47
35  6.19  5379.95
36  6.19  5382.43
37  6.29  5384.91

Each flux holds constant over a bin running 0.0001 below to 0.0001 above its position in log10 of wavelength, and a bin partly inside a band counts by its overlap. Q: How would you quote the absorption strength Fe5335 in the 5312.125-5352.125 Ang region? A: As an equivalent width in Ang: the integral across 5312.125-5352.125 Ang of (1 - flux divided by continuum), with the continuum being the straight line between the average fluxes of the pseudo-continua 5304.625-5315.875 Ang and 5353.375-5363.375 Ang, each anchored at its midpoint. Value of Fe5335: 0.3 Ang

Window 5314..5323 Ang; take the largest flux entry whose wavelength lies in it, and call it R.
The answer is 6.39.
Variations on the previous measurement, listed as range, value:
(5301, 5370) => 6.49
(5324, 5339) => 6.4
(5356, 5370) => 6.33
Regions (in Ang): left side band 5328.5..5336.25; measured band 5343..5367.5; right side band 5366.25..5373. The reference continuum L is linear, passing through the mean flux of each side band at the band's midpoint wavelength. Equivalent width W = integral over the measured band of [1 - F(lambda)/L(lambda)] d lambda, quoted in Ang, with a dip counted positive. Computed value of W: -0.96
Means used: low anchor 6.05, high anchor 6.03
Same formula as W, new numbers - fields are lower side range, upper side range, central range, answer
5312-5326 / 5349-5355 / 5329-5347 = 0.1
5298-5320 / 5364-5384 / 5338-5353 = -0.4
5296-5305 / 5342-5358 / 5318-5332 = 0.4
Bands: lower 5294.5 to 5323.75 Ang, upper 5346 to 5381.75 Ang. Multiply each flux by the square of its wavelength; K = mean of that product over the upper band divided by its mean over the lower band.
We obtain 1.0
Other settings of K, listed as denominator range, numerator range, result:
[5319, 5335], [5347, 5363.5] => 1.04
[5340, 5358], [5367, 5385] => 0.98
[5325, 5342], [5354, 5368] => 1.02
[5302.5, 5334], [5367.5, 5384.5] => 1.01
